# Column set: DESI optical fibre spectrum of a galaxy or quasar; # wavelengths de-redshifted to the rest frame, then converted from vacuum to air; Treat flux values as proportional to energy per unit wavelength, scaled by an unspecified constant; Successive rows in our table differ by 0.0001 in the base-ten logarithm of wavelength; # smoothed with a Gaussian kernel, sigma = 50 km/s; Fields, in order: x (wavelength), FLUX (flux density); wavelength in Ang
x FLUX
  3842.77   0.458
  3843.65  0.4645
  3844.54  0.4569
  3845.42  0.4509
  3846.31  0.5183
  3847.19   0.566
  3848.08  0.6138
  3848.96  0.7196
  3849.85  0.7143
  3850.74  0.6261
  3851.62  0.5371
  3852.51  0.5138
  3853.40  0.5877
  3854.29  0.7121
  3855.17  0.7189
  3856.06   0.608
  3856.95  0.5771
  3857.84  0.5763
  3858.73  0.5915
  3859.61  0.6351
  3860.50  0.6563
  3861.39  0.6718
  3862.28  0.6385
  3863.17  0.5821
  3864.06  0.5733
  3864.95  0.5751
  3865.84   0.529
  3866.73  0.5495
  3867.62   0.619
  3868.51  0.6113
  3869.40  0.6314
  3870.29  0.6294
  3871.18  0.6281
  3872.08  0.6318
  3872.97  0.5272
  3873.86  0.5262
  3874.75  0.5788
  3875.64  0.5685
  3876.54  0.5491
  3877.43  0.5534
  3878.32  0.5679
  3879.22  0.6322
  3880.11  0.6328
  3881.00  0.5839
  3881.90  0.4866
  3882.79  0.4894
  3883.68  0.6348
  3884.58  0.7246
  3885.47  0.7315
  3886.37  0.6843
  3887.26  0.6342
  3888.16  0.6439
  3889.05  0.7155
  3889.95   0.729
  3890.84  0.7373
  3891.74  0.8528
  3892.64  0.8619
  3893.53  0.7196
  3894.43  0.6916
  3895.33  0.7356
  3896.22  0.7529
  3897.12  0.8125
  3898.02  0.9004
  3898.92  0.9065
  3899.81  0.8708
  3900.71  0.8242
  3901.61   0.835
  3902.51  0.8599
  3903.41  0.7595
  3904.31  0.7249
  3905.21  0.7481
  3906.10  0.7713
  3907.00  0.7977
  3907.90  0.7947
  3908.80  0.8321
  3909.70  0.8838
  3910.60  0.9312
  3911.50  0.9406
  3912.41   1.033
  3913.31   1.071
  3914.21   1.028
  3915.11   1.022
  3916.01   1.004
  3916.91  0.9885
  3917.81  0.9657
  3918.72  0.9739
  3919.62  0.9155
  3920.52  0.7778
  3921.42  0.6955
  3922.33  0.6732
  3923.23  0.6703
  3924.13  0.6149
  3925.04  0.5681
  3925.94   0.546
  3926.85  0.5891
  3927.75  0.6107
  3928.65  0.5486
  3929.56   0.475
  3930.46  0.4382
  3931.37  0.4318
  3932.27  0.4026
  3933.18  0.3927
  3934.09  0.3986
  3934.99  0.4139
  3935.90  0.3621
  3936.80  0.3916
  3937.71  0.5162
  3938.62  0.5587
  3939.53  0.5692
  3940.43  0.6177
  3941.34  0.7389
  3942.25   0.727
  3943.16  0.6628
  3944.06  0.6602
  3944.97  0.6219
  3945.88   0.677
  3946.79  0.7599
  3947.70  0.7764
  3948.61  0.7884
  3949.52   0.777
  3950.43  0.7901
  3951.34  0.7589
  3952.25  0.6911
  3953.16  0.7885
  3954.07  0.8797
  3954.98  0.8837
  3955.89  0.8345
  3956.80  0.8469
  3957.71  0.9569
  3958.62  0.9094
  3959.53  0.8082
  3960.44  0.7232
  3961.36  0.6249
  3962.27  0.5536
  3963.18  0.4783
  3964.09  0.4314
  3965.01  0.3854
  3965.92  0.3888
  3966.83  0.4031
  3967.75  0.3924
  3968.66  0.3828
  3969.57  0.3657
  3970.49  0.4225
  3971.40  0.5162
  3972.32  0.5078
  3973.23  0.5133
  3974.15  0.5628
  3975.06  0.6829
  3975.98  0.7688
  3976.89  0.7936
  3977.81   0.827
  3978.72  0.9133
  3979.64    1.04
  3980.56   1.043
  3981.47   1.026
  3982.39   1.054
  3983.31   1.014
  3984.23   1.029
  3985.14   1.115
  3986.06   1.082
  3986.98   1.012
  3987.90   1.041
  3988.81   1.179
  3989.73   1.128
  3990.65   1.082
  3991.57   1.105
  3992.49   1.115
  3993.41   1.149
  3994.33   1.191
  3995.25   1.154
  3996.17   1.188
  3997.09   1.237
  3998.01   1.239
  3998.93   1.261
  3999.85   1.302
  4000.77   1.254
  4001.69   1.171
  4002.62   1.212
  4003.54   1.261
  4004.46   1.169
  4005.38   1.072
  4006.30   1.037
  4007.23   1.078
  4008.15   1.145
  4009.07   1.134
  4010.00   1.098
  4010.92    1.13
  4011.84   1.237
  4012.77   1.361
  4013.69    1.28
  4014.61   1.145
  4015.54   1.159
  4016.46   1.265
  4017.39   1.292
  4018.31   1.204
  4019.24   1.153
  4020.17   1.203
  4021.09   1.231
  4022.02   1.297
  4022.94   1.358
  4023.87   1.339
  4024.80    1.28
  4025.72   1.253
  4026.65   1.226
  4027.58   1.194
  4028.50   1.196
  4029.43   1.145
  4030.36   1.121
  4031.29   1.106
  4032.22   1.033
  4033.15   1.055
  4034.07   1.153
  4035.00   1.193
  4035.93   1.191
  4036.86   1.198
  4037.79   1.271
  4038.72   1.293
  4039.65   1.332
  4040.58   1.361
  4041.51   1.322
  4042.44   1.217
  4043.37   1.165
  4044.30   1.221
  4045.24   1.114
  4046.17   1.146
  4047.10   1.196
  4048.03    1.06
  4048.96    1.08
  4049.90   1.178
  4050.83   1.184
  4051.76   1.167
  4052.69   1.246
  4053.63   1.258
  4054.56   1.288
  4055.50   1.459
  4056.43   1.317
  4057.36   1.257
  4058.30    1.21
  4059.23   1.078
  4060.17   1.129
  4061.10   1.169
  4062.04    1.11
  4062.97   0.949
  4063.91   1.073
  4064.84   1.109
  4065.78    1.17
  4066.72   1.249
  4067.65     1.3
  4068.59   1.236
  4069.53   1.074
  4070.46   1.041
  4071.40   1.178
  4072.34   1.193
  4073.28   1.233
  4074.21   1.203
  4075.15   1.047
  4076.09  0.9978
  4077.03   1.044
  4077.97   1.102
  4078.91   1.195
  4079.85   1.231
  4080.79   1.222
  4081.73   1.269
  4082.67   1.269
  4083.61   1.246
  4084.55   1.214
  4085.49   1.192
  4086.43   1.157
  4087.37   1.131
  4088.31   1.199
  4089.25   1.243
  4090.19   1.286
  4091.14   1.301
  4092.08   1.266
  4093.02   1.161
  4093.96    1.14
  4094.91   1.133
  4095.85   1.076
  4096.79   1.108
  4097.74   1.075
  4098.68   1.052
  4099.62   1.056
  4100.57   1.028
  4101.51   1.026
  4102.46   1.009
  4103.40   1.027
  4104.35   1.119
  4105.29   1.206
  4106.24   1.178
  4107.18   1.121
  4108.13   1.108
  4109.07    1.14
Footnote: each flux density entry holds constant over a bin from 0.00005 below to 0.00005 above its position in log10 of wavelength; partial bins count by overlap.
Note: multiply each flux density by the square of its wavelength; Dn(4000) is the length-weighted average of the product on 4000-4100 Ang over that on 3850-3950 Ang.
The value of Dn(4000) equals 1.88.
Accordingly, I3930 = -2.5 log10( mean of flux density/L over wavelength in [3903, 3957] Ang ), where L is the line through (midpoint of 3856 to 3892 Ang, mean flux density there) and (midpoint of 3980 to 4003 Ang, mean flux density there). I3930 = 0.19 mag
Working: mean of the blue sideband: 0.616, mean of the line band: 0.718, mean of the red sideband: 1.13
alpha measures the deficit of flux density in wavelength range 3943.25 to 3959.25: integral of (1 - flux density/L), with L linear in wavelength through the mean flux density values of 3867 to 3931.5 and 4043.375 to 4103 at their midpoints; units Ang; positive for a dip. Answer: 1.34 Ang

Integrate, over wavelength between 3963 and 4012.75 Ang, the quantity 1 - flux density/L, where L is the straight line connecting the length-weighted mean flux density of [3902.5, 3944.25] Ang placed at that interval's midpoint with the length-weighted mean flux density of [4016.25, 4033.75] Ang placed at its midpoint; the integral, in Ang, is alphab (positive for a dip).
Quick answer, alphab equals 4.6 Ang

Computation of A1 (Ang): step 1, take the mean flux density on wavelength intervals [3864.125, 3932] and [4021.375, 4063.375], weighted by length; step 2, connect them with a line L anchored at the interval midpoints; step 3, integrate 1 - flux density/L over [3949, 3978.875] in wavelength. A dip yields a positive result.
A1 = 9.05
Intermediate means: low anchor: 0.716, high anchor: 1.2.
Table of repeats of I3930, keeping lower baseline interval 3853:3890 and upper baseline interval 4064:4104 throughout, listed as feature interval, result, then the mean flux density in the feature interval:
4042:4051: -0.10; 1.15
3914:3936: 0.13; 0.661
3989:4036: -0.22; 1.19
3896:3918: -0.25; 0.883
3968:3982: 0.26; 0.689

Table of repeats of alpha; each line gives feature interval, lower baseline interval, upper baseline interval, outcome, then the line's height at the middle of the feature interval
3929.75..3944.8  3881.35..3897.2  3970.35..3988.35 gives 5.1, 0.783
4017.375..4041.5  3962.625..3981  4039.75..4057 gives -3.5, 1.07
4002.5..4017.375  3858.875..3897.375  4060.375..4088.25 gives -2.8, 0.989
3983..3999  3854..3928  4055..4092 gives -2.5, 0.972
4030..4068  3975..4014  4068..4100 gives -1.5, 1.14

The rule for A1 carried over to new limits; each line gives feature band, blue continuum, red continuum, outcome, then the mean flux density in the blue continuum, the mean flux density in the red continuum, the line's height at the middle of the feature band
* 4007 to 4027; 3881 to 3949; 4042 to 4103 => -4.30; 0.715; 1.16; 1.01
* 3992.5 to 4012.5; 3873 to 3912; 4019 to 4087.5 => -2.58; 0.724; 1.19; 1.04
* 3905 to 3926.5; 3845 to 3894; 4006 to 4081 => -2.06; 0.621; 1.19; 0.772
